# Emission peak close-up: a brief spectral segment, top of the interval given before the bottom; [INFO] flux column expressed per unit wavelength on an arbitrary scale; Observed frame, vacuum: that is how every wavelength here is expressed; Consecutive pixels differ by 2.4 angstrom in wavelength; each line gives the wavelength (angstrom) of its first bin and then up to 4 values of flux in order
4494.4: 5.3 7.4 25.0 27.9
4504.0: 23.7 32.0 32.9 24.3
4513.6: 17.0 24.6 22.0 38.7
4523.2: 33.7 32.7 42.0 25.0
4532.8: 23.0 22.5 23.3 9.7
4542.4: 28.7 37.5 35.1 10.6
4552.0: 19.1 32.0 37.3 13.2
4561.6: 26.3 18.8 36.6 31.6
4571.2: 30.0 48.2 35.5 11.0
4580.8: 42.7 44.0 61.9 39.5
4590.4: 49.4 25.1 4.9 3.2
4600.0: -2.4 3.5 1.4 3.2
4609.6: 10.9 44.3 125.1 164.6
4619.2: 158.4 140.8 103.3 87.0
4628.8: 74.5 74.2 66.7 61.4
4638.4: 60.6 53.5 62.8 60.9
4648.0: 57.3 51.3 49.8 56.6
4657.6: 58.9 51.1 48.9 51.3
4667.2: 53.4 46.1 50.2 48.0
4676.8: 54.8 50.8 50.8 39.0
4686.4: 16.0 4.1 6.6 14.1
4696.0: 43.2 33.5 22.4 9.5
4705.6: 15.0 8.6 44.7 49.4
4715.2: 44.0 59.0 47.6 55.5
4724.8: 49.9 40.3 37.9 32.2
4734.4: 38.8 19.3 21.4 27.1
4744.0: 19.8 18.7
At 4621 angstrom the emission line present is Ly-alpha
